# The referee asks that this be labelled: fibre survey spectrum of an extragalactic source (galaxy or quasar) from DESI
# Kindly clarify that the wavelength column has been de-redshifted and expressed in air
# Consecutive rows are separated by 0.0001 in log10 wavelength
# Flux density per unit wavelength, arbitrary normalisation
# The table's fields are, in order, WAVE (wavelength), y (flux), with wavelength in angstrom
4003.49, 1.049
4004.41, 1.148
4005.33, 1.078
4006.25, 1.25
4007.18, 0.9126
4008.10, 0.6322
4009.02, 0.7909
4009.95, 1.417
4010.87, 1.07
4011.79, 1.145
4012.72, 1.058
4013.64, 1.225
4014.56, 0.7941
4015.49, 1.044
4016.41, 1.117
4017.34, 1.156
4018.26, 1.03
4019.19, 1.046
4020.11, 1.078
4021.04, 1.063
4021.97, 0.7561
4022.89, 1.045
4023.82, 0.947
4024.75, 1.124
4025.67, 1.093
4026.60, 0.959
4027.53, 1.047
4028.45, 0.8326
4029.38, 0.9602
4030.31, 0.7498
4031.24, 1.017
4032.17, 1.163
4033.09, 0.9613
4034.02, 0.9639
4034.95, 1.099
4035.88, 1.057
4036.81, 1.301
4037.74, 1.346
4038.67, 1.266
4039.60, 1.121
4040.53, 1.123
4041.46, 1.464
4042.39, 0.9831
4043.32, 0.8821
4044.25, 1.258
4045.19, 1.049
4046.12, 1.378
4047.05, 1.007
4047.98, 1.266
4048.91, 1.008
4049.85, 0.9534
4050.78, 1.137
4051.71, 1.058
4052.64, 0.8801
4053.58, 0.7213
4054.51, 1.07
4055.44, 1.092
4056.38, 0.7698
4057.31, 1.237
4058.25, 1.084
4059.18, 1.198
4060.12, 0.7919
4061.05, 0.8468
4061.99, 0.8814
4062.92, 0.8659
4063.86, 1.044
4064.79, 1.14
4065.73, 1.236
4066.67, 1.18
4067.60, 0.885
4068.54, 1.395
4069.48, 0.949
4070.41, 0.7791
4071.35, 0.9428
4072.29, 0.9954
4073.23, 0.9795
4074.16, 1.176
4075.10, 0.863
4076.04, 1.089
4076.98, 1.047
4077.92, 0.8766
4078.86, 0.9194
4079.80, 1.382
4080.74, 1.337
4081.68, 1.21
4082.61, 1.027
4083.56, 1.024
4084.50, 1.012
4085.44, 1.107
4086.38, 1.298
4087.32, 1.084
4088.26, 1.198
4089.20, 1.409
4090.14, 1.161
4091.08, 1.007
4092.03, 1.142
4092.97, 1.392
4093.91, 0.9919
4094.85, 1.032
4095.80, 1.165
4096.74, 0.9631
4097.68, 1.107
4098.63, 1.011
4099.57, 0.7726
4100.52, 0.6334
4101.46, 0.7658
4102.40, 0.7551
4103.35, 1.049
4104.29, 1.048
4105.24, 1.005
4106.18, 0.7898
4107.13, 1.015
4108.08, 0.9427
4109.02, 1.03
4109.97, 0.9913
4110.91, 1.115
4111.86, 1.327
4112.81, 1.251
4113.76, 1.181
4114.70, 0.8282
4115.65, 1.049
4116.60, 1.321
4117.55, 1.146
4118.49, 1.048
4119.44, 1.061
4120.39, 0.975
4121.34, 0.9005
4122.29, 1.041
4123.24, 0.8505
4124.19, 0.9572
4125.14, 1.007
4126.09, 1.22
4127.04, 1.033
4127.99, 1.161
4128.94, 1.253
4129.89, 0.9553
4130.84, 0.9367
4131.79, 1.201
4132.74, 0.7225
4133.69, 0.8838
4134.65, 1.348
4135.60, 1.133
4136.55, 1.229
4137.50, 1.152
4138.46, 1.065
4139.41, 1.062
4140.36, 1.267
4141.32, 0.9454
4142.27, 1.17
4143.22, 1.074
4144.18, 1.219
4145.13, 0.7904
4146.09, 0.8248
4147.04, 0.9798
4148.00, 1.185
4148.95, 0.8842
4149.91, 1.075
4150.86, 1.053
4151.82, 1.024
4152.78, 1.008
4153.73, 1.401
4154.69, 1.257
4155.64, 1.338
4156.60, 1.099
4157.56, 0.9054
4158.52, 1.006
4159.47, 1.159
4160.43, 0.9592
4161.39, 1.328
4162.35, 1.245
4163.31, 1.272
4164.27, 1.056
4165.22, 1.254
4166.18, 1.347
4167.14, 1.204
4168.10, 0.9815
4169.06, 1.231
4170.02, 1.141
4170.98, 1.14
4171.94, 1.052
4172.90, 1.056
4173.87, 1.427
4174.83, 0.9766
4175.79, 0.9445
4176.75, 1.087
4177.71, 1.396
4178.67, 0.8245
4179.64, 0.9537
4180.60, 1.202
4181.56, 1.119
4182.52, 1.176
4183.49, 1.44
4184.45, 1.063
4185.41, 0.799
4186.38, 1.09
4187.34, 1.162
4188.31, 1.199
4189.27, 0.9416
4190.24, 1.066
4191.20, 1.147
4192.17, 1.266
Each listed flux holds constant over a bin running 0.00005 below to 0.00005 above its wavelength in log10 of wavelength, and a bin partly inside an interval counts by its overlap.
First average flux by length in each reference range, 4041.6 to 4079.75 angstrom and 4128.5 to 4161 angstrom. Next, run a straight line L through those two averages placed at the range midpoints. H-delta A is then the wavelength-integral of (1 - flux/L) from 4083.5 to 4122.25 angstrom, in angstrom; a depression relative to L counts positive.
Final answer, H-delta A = 0.1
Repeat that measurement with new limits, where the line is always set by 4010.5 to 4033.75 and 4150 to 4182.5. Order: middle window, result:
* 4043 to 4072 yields 0.4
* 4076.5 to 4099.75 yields -0.9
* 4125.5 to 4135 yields 0.3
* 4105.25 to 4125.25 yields 1.0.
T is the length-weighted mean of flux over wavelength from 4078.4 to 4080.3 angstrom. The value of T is 1.15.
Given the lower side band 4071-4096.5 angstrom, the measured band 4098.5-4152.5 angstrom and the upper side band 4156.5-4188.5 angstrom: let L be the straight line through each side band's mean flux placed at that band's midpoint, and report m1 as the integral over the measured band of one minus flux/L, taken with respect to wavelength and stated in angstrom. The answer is 4.12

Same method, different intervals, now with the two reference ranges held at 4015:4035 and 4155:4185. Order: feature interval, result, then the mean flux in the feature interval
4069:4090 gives -0.4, 1.08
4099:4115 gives 1.7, 0.973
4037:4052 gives -1.8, 1.15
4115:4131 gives 0.7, 1.05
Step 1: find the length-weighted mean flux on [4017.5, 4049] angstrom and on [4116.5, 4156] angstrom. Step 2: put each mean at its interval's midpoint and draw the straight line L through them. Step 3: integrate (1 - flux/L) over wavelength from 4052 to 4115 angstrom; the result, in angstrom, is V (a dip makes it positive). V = 2.06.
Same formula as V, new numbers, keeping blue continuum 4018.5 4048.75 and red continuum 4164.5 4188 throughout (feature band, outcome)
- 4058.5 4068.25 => 0.6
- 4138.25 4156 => 0.5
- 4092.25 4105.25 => 1.4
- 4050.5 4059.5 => 0.5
